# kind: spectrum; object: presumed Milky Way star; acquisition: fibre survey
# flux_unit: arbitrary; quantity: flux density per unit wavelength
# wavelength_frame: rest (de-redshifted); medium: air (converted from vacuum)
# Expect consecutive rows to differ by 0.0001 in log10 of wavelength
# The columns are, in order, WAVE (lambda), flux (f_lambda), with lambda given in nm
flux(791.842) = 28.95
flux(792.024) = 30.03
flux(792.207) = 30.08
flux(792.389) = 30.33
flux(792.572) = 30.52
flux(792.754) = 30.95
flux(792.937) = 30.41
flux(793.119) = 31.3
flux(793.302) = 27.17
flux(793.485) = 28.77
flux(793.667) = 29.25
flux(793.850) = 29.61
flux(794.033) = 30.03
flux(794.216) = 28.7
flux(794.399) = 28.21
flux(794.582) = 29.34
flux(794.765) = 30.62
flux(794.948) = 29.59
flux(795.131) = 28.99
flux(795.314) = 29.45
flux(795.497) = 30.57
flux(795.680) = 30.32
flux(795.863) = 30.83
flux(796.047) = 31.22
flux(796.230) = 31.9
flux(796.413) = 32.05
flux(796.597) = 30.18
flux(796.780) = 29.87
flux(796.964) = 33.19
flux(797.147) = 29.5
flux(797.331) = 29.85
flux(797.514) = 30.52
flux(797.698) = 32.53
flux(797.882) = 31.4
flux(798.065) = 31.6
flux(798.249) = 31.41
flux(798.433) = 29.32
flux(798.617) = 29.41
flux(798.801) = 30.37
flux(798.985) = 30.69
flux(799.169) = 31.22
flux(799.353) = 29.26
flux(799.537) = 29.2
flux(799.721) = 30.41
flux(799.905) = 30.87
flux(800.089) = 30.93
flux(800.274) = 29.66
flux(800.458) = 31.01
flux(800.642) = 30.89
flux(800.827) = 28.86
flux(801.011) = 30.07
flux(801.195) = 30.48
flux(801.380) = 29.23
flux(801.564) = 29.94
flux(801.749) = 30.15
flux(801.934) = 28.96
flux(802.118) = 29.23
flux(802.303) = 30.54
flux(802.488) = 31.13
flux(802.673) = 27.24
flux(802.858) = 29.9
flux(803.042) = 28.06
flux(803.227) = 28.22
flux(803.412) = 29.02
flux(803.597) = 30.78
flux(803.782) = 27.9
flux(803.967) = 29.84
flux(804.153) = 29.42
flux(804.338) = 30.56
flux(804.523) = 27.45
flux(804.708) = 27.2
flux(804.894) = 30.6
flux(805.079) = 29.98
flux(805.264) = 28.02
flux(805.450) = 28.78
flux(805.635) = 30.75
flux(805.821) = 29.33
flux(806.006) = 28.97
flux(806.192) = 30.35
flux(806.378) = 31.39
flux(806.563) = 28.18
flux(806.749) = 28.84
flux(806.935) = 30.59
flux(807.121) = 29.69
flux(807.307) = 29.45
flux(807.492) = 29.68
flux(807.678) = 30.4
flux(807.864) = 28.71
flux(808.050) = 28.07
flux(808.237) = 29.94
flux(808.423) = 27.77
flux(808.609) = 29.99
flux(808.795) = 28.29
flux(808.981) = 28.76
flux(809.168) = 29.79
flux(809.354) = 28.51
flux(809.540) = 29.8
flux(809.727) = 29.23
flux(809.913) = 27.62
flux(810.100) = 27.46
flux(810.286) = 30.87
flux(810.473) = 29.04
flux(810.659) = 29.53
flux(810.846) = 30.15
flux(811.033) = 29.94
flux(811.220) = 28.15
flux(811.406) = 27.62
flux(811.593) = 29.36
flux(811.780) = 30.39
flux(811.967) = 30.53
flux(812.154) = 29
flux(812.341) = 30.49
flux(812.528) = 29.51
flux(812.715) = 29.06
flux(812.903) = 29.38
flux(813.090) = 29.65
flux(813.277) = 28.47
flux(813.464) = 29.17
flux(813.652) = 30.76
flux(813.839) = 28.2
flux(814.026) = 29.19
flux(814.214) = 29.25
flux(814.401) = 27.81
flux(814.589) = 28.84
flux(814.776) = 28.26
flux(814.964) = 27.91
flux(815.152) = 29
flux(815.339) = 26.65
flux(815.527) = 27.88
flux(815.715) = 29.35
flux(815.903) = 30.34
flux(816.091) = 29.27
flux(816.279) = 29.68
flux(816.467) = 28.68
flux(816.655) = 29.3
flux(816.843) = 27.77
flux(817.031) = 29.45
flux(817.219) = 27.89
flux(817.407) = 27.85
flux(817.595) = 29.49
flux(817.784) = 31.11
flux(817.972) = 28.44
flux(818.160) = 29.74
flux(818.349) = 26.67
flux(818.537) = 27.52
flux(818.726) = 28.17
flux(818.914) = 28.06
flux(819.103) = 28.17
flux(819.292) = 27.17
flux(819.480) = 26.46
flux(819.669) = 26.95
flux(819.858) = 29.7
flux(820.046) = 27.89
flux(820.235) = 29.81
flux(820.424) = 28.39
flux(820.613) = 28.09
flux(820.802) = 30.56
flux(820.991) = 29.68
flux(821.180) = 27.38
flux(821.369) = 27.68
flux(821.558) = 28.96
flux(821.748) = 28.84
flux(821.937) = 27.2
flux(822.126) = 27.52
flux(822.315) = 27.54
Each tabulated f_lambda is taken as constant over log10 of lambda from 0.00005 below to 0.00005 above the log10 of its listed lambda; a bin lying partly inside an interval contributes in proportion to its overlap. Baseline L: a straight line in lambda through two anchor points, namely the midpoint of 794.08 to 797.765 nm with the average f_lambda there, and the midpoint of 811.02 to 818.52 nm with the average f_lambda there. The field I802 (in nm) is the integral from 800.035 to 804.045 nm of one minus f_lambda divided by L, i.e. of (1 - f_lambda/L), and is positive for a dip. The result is 0.04 nm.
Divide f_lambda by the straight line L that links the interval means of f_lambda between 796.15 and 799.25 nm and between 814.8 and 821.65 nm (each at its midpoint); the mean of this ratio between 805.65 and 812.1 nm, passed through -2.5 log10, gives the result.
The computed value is 0.01 mag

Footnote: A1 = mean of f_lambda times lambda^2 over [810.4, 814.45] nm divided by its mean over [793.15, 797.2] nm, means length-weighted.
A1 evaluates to 1.02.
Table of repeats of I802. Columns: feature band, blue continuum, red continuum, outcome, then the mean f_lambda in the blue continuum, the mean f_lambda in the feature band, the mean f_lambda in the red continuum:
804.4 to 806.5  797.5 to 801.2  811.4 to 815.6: 0.03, 30.5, 29.4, 29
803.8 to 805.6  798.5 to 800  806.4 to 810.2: 0.03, 30.2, 29.1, 29.1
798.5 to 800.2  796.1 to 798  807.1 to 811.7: 0.03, 31.1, 30.2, 29.1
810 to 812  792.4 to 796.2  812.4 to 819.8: -0.03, 29.8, 29.3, 28.6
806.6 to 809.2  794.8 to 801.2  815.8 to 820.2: 0.02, 30.5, 29.2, 28.5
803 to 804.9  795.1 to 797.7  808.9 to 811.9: 0.06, 30.7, 28.9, 29.2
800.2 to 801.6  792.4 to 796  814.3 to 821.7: -0.03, 29.7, 30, 28.5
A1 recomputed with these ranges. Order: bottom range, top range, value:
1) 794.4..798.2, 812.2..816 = 0.99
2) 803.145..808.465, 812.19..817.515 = 1.01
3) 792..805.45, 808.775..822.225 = 1.00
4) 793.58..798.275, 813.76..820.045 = 0.99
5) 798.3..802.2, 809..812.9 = 1.00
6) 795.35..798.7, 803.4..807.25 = 0.97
